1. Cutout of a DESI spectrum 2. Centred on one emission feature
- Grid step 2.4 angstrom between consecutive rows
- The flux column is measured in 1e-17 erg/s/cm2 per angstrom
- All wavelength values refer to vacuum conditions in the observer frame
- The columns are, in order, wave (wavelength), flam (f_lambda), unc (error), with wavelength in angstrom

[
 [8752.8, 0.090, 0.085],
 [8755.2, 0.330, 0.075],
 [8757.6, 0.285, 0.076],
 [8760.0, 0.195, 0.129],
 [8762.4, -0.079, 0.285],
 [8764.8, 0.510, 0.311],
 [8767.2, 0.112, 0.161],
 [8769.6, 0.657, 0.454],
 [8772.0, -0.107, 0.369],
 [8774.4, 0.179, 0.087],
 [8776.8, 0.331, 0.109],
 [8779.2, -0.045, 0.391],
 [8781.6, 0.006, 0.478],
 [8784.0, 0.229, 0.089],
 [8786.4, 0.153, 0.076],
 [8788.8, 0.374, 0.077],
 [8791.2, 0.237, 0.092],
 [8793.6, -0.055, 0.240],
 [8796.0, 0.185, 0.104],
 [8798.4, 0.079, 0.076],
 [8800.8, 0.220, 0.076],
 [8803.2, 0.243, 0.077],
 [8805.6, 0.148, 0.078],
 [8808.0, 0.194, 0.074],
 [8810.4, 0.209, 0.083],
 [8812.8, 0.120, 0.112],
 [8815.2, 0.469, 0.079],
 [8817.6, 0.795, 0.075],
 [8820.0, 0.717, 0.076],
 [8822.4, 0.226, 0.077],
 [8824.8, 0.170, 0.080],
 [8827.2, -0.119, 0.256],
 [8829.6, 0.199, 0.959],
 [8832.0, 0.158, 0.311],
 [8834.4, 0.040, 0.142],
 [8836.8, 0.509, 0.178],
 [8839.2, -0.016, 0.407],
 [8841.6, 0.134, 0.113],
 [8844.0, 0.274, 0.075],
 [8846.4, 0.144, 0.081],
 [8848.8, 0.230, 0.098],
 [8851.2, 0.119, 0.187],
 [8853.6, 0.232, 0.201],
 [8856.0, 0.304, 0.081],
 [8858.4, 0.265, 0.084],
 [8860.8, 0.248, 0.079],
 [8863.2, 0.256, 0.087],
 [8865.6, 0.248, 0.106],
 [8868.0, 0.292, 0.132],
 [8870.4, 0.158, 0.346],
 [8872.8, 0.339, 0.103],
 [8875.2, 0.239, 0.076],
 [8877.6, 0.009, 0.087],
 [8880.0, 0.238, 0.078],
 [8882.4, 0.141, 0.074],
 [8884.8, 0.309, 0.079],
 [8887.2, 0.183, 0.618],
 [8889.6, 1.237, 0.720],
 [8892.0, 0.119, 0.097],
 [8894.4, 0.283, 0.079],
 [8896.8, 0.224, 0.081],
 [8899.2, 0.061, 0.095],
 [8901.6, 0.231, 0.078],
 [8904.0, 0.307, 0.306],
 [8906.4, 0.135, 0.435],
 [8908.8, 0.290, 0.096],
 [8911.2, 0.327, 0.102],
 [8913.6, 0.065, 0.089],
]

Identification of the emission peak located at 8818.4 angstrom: H-beta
